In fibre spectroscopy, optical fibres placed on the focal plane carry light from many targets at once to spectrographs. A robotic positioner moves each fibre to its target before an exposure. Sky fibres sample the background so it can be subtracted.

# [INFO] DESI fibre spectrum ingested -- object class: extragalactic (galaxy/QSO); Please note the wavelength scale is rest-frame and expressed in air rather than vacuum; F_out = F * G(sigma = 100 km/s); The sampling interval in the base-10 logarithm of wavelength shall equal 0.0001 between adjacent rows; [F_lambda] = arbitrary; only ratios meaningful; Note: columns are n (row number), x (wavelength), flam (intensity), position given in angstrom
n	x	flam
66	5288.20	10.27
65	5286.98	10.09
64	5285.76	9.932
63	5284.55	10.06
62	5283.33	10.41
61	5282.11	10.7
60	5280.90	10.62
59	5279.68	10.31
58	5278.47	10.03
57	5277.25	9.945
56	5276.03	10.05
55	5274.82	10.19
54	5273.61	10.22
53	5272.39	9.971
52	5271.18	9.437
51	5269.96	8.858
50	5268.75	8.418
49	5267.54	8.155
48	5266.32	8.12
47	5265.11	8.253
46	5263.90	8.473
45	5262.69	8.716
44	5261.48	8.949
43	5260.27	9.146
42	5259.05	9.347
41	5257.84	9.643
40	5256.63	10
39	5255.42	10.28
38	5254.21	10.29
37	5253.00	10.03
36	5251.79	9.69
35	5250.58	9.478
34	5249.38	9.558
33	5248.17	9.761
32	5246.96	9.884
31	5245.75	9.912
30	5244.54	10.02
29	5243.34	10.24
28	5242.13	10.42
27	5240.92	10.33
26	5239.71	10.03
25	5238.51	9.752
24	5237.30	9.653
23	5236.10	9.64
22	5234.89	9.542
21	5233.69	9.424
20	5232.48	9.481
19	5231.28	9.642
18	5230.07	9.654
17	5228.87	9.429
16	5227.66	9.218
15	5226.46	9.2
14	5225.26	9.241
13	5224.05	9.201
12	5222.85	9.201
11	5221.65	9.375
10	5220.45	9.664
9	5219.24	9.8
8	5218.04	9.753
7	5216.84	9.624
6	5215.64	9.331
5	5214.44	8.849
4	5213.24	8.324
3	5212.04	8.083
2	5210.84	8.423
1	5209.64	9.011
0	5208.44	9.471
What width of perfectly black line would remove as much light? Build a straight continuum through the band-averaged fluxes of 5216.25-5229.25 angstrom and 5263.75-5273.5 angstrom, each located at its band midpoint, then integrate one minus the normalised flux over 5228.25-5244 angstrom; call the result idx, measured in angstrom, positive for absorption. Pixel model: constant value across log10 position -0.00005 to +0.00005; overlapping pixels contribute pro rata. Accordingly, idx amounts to -0.94 angstrom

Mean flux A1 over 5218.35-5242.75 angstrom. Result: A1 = 9.59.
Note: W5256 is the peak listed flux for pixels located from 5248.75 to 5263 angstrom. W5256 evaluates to 10.29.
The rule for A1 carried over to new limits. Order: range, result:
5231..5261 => 9.81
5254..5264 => 9.44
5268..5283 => 9.89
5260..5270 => 8.54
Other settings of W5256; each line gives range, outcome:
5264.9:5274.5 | 10.22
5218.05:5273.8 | 10.42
